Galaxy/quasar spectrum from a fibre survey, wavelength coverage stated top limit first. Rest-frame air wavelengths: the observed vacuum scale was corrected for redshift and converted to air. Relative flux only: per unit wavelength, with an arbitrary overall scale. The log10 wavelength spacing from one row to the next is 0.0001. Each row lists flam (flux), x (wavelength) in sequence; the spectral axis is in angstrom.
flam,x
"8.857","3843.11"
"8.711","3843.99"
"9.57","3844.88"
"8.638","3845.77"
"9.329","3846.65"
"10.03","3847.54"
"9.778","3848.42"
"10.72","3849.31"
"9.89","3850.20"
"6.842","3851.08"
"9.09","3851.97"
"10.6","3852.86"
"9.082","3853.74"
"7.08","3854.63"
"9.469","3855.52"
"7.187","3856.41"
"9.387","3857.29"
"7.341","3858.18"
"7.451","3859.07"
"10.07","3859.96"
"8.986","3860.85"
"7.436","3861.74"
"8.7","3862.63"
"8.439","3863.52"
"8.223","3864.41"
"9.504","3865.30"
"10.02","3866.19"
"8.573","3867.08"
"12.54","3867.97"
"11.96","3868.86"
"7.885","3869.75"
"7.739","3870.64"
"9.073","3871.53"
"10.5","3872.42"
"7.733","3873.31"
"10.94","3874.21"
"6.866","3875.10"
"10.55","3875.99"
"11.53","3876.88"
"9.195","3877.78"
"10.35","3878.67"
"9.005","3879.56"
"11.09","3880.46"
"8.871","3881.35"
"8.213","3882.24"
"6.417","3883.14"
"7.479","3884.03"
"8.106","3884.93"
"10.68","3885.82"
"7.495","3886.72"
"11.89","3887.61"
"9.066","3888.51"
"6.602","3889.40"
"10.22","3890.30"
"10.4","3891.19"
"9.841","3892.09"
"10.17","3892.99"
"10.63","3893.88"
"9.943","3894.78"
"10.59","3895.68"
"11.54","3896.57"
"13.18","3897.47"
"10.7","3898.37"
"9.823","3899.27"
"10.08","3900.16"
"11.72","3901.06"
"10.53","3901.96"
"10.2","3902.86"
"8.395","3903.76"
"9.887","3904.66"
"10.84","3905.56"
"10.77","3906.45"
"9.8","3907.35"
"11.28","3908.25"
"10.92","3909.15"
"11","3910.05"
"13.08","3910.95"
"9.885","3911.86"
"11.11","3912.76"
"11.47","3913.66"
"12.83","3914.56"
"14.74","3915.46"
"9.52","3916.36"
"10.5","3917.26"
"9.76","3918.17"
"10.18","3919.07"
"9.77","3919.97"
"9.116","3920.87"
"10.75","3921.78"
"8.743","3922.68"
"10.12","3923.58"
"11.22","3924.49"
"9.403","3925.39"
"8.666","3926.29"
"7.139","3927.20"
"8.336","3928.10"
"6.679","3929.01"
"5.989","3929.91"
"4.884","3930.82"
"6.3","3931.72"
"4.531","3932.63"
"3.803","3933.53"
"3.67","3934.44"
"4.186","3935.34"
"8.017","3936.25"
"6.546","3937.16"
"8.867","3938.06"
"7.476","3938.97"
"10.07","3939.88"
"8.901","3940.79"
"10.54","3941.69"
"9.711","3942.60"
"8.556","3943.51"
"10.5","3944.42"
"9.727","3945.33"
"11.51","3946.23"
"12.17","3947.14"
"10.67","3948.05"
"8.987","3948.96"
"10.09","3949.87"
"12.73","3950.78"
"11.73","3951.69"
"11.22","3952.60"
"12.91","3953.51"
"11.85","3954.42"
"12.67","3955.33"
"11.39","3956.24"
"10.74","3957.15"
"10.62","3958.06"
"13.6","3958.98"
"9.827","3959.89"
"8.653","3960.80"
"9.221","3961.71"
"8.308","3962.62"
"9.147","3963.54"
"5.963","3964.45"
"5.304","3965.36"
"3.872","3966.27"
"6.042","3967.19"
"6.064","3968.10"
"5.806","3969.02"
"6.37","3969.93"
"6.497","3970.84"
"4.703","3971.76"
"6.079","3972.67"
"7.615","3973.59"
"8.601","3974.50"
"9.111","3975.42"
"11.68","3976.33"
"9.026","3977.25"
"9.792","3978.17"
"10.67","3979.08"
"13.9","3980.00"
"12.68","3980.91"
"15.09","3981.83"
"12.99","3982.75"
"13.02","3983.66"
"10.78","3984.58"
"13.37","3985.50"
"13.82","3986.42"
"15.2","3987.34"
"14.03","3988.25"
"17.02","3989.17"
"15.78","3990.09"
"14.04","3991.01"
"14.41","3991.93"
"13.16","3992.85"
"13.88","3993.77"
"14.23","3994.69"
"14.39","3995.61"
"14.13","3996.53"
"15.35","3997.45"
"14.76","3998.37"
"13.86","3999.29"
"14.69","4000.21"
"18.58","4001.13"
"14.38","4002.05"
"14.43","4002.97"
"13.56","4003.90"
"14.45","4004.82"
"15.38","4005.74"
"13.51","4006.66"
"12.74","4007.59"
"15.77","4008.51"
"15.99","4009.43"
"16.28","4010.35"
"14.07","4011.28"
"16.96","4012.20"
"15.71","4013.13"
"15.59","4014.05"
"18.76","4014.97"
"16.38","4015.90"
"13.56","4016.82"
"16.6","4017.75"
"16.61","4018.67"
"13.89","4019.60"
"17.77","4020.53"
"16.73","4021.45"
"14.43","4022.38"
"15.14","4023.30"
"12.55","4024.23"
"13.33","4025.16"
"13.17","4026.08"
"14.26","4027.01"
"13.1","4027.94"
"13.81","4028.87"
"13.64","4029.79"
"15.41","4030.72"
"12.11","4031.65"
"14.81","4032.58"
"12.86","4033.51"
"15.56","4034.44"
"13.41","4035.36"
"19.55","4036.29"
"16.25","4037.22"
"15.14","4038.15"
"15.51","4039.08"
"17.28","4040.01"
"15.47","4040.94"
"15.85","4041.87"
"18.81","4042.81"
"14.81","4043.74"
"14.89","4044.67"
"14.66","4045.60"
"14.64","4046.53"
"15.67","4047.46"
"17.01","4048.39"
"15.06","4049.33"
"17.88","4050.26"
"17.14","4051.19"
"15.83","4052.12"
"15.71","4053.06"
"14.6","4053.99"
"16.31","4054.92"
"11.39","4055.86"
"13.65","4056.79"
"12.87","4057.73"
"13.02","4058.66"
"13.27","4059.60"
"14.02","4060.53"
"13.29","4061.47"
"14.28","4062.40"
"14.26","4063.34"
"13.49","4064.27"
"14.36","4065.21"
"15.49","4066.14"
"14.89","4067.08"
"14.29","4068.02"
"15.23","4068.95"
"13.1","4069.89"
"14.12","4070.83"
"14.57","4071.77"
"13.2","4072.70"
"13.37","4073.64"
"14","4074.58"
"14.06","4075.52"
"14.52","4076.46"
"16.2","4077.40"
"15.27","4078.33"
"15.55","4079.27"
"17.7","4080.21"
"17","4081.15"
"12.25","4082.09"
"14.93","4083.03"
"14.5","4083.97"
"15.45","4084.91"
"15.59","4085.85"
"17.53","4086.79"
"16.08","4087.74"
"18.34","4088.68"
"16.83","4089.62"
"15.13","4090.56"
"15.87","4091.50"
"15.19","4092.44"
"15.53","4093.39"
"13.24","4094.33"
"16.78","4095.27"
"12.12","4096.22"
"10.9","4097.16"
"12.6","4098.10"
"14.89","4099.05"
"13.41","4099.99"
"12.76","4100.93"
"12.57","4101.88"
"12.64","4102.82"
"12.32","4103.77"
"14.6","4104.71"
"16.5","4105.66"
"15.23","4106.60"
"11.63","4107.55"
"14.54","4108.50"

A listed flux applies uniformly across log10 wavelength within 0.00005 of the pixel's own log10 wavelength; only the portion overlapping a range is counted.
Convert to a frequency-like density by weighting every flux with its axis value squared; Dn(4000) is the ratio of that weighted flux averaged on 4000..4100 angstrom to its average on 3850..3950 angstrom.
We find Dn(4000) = 1.73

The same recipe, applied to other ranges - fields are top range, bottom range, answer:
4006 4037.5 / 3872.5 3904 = 1.65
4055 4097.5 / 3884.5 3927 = 1.54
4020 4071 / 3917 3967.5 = 1.74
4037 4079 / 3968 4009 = 1.23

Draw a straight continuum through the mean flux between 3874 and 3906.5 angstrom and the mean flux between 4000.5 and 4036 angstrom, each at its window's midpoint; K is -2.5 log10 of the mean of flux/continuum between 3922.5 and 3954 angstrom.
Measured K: 0.33 mag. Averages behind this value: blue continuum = 9.82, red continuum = 14.9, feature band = 8.71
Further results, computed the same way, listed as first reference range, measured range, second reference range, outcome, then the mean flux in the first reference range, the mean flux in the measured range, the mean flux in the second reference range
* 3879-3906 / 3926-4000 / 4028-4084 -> 0.20 mag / 9.79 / 10.1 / 14.9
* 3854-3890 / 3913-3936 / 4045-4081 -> 0.23 mag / 9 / 8.51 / 14.7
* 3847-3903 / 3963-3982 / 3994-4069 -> 0.50 mag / 9.45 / 8.19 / 15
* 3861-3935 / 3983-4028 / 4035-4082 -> -0.12 mag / 9.47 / 14.8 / 15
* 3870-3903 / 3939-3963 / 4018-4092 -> 0.11 mag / 9.69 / 10.6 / 15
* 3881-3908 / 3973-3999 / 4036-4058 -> 0.04 mag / 9.82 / 12.9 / 15.7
